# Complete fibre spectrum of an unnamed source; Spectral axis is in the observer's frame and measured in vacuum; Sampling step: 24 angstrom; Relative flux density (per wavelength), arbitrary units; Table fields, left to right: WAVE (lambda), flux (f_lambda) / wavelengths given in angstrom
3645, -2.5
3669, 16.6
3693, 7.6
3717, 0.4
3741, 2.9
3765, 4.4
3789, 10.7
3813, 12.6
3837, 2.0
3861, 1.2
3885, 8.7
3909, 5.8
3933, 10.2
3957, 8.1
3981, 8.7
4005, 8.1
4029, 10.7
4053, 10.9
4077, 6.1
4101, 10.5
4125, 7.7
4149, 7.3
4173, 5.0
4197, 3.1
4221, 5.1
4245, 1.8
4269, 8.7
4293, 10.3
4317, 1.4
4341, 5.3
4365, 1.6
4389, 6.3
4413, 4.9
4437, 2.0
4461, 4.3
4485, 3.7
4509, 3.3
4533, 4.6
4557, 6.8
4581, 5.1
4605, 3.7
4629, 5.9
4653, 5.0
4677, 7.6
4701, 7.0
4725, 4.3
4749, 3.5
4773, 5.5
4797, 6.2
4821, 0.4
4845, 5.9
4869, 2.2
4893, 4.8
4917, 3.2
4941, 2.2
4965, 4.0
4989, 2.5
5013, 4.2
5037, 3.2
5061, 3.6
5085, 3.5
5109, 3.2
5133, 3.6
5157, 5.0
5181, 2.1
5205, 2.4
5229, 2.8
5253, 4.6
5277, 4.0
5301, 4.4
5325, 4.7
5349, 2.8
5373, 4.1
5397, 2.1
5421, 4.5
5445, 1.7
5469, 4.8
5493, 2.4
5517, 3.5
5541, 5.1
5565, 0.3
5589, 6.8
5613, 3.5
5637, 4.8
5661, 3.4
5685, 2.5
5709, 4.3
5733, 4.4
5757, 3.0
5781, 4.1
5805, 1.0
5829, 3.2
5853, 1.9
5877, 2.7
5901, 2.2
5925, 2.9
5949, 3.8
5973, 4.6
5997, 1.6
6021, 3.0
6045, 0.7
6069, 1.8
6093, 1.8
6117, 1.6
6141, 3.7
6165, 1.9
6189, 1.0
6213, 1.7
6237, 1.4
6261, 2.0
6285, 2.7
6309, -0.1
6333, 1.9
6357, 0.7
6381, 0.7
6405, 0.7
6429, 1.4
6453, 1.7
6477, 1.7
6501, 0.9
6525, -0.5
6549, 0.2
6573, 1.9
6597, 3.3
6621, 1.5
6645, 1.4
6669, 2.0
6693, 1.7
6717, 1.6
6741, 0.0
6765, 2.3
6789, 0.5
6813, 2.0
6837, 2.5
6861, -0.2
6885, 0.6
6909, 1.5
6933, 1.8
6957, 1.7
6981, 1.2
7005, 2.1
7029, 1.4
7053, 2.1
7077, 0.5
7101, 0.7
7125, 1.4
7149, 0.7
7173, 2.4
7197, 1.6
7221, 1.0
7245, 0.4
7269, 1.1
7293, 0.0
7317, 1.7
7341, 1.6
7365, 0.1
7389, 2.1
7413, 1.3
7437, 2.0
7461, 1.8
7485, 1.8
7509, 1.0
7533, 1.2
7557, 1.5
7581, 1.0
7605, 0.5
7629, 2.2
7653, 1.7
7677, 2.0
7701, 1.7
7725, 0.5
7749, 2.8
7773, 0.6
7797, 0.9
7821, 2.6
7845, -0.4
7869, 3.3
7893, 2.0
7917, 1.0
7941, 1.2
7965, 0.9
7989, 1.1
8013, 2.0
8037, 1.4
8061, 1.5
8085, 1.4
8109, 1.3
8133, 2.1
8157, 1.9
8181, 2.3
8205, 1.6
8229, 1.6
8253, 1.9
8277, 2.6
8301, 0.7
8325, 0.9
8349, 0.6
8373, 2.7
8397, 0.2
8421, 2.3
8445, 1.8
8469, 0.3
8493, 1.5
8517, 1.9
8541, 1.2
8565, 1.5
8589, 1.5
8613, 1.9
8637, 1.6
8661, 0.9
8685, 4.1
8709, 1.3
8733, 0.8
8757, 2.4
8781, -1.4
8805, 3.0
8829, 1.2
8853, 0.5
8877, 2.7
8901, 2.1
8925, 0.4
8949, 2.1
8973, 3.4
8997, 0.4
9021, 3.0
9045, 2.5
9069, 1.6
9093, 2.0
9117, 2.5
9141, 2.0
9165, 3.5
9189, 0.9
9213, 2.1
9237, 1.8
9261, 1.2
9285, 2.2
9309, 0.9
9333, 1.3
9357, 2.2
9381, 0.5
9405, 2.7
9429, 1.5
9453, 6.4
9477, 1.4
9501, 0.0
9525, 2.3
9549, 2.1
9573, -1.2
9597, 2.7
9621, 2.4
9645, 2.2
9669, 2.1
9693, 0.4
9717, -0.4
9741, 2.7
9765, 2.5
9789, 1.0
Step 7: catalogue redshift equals 1.328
